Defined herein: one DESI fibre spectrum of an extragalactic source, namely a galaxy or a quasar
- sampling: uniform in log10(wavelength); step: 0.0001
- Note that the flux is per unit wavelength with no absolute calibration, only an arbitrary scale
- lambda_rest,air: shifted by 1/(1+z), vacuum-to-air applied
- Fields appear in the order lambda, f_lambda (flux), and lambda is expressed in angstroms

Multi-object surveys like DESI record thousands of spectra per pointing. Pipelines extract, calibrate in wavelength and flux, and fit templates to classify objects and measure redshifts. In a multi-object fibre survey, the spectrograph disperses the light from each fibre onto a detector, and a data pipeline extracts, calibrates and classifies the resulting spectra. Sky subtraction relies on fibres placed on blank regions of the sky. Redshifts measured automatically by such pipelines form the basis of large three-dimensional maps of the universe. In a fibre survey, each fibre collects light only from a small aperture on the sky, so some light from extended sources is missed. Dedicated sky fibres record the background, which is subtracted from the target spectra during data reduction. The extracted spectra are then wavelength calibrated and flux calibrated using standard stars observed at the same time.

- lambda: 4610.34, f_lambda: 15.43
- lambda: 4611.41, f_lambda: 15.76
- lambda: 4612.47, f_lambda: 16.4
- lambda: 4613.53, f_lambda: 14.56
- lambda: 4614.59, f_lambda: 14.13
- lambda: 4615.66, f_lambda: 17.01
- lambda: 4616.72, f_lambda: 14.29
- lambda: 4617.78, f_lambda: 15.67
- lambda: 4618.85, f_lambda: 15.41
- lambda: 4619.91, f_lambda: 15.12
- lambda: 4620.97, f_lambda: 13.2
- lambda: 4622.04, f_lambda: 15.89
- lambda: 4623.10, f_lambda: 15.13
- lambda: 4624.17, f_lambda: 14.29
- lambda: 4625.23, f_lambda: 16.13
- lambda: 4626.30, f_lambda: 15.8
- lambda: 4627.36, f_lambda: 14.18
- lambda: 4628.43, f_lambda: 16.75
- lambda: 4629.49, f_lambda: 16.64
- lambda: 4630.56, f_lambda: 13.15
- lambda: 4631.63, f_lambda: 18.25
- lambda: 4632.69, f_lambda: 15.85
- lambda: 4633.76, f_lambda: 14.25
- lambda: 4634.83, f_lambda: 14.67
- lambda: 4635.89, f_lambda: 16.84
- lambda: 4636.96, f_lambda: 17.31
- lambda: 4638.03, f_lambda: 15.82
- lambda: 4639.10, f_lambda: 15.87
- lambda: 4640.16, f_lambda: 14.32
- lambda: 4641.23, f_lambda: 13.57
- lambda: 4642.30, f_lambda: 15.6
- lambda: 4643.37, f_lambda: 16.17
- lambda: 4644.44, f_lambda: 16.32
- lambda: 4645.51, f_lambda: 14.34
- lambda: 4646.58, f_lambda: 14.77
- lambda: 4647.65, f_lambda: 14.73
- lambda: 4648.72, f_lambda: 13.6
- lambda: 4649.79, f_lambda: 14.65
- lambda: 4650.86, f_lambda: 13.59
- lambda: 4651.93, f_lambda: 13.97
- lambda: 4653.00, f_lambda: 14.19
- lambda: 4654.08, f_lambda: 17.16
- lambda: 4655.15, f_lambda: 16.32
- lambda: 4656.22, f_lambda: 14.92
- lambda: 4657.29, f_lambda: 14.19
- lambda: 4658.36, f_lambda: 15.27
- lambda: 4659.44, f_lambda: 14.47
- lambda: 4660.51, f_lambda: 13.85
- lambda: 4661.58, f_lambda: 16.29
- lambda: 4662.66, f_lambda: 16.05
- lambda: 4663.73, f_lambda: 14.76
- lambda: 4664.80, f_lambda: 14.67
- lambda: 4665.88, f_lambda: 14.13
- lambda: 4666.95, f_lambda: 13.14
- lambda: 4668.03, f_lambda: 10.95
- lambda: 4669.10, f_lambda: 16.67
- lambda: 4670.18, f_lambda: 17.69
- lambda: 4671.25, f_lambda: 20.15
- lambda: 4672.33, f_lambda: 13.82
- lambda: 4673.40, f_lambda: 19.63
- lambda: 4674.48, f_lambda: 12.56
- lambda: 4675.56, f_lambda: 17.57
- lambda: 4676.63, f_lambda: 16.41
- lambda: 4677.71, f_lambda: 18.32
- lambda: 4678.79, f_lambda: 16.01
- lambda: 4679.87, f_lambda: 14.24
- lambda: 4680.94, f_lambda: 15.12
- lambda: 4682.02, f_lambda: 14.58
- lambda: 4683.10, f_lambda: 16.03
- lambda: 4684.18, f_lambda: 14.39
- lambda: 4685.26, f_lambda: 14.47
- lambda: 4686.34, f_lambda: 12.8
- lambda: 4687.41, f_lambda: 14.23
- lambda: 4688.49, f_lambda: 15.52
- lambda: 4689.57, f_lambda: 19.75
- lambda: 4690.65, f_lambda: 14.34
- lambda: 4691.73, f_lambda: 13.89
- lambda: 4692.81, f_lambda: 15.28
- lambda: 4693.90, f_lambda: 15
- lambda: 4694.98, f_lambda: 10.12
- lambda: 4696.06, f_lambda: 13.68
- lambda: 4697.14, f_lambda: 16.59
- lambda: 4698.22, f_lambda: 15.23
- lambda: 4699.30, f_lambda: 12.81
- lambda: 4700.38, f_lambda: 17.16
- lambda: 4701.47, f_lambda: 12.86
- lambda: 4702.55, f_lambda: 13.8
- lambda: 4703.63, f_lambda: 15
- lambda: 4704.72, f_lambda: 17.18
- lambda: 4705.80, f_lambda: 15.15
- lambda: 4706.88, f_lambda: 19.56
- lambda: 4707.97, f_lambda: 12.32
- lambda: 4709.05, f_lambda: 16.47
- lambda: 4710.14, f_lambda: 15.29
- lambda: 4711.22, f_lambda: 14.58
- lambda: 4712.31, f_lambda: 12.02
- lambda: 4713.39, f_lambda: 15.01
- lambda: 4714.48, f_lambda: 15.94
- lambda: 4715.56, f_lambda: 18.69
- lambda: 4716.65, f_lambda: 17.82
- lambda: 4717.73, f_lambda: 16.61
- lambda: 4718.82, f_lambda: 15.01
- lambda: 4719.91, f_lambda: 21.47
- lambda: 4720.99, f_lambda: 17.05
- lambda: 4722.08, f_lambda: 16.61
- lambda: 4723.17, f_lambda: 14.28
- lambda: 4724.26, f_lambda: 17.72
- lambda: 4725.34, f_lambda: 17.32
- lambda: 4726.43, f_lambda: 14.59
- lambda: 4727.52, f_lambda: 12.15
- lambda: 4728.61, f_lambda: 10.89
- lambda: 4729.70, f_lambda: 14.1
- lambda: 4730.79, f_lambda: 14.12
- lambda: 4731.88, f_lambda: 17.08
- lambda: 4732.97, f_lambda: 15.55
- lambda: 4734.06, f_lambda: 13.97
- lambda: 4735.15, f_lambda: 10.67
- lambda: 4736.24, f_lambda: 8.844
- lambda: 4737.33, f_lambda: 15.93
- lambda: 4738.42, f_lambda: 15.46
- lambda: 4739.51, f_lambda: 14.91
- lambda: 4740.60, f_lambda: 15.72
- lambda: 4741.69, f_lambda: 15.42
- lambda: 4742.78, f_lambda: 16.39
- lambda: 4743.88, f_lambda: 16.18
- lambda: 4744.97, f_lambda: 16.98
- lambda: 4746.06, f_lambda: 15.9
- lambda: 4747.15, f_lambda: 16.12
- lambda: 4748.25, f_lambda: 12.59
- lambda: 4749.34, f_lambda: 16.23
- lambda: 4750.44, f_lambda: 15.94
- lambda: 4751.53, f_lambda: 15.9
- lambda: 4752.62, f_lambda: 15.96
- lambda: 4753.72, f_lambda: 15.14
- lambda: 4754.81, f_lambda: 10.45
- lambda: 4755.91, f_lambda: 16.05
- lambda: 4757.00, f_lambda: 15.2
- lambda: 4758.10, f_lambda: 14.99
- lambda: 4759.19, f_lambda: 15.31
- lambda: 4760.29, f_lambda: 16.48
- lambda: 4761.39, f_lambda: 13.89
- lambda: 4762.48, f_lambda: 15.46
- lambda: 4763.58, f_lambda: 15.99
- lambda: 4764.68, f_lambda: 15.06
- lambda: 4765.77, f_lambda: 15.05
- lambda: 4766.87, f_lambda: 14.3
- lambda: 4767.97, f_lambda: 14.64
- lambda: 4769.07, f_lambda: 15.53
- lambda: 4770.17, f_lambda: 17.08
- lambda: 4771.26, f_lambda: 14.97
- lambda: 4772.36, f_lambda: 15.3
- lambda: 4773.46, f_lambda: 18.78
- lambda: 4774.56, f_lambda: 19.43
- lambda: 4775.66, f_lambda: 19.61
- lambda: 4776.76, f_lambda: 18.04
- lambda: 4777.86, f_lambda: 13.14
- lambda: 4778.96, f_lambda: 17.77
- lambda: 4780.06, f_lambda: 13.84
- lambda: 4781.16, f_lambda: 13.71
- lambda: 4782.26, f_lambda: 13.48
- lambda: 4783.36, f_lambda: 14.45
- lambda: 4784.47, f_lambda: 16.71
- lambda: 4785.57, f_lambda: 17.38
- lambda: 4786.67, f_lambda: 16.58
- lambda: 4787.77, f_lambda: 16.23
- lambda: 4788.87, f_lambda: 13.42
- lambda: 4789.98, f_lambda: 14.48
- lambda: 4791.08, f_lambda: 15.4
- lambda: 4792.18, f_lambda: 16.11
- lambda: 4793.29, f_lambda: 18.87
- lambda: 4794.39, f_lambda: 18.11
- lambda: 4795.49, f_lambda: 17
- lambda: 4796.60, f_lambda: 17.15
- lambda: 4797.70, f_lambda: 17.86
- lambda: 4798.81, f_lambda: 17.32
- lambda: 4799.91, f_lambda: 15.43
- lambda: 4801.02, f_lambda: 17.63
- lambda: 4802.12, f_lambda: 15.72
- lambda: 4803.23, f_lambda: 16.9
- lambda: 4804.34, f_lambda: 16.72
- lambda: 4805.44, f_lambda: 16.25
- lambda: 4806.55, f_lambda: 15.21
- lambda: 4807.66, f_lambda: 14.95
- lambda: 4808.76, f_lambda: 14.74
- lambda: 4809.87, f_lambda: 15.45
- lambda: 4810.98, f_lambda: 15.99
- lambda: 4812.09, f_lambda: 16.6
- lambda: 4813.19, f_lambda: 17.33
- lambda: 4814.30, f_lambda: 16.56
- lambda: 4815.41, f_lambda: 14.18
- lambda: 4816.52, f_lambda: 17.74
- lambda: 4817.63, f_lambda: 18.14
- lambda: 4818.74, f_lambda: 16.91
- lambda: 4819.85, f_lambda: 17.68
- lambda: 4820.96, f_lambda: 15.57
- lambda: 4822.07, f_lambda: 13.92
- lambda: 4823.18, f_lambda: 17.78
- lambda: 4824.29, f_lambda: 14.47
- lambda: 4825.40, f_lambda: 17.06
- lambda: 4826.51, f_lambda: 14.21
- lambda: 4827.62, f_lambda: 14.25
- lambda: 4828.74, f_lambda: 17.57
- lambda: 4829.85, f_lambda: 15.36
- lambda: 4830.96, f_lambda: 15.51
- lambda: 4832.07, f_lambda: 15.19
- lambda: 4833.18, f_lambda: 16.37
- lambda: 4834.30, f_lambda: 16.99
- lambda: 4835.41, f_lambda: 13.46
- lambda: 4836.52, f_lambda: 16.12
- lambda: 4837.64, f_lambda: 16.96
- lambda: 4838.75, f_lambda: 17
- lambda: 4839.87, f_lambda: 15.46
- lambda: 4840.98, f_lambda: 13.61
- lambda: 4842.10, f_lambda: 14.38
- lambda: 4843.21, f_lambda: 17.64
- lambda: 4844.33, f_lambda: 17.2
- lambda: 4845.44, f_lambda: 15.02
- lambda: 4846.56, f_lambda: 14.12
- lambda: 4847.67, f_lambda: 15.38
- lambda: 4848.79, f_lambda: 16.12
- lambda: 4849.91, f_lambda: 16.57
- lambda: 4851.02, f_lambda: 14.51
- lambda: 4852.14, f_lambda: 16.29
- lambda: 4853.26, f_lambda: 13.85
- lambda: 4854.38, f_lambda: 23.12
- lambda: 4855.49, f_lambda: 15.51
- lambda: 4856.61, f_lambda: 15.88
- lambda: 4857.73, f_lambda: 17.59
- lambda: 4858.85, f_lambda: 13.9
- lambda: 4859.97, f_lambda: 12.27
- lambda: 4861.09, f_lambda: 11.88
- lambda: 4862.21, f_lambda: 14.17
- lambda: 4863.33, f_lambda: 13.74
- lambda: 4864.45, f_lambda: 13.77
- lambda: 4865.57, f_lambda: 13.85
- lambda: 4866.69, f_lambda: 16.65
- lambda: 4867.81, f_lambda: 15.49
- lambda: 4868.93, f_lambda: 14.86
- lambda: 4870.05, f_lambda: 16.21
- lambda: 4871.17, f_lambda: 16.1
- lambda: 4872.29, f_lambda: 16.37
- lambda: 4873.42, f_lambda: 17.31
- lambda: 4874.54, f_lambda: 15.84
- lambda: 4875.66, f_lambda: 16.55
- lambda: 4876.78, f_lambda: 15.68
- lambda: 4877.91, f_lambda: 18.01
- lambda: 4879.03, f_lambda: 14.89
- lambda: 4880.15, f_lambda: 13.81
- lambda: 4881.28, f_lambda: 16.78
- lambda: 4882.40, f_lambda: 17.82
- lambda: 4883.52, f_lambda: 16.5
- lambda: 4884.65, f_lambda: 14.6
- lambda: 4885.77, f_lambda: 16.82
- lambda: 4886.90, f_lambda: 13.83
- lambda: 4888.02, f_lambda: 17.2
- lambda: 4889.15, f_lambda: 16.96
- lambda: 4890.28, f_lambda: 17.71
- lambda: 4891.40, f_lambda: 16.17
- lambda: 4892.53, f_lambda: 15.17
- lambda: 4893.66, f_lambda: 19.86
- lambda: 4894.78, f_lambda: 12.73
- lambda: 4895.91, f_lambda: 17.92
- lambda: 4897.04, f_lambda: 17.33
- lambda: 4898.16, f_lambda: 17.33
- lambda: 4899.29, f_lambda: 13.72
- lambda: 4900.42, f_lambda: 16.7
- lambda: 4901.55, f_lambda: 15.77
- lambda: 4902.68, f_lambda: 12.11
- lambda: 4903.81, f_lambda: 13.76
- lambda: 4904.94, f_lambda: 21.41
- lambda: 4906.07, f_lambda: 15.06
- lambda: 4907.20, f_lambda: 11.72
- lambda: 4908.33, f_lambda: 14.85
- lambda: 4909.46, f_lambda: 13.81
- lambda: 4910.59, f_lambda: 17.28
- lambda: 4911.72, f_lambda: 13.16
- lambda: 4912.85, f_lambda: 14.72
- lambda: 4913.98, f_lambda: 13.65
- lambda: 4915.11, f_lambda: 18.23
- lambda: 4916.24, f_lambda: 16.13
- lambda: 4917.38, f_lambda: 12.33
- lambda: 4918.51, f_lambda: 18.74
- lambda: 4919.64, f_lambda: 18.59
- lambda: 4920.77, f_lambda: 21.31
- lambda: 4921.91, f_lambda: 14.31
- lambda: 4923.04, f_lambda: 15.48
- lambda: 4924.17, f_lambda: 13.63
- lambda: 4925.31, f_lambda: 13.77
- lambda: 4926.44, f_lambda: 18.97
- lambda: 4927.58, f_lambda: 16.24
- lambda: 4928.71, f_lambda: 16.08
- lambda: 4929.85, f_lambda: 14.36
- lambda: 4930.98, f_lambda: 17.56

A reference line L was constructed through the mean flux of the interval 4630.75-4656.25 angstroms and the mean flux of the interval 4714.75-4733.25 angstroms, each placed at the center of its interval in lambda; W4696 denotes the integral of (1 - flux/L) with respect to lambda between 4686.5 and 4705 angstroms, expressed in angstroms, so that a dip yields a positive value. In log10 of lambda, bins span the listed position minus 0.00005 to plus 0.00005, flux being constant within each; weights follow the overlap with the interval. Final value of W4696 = 1.10 angstroms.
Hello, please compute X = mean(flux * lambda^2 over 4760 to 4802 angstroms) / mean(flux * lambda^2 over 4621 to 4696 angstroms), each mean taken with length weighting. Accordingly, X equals 1.1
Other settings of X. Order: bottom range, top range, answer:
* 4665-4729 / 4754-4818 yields 1.08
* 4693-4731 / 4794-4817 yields 1.12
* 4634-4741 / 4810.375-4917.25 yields 1.12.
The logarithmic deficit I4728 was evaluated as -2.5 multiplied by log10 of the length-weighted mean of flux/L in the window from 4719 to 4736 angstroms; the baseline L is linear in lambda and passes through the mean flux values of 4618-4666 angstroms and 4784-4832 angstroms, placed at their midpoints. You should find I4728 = 0.05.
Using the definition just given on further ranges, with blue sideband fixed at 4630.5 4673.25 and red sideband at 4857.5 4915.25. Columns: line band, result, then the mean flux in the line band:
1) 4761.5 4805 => -0.05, 16.2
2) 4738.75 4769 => 0.01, 15.3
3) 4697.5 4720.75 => -0.03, 15.7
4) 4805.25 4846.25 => -0.03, 15.9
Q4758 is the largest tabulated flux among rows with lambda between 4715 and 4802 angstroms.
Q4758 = 21.47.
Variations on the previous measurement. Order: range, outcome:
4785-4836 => 18.87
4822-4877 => 23.12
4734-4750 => 16.98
